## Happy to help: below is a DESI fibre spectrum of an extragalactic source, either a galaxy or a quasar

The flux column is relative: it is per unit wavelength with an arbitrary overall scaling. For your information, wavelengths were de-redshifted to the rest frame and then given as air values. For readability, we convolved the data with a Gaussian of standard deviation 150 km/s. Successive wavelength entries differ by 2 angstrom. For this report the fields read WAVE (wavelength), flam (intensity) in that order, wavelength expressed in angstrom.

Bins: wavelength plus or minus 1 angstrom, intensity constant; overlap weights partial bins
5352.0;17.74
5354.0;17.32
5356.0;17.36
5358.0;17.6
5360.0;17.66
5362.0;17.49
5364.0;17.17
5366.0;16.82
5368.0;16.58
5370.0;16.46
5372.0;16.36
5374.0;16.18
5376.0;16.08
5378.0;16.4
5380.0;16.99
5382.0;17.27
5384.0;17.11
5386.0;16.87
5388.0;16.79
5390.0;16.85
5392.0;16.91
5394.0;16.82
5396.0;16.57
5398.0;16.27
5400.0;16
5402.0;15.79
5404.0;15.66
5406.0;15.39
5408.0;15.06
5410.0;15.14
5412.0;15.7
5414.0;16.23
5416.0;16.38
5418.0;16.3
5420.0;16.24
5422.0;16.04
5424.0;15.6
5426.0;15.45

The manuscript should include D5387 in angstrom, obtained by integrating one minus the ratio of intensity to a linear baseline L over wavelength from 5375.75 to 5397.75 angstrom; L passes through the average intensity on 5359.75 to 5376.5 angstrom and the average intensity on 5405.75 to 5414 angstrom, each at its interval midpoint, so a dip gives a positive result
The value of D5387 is -0.9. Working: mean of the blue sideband 16.7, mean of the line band 16.8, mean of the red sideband 15.4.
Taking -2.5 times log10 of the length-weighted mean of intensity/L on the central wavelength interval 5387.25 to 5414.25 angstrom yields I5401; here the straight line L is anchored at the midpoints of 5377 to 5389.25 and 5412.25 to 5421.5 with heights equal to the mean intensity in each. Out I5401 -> 0.03 mag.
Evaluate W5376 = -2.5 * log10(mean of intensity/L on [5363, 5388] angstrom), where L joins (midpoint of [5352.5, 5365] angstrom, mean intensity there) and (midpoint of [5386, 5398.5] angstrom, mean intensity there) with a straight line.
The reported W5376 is 0.03 mag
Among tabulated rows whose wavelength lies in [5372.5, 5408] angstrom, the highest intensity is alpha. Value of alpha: 17.27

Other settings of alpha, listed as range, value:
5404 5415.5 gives 16.23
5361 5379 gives 17.49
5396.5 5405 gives 16.27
